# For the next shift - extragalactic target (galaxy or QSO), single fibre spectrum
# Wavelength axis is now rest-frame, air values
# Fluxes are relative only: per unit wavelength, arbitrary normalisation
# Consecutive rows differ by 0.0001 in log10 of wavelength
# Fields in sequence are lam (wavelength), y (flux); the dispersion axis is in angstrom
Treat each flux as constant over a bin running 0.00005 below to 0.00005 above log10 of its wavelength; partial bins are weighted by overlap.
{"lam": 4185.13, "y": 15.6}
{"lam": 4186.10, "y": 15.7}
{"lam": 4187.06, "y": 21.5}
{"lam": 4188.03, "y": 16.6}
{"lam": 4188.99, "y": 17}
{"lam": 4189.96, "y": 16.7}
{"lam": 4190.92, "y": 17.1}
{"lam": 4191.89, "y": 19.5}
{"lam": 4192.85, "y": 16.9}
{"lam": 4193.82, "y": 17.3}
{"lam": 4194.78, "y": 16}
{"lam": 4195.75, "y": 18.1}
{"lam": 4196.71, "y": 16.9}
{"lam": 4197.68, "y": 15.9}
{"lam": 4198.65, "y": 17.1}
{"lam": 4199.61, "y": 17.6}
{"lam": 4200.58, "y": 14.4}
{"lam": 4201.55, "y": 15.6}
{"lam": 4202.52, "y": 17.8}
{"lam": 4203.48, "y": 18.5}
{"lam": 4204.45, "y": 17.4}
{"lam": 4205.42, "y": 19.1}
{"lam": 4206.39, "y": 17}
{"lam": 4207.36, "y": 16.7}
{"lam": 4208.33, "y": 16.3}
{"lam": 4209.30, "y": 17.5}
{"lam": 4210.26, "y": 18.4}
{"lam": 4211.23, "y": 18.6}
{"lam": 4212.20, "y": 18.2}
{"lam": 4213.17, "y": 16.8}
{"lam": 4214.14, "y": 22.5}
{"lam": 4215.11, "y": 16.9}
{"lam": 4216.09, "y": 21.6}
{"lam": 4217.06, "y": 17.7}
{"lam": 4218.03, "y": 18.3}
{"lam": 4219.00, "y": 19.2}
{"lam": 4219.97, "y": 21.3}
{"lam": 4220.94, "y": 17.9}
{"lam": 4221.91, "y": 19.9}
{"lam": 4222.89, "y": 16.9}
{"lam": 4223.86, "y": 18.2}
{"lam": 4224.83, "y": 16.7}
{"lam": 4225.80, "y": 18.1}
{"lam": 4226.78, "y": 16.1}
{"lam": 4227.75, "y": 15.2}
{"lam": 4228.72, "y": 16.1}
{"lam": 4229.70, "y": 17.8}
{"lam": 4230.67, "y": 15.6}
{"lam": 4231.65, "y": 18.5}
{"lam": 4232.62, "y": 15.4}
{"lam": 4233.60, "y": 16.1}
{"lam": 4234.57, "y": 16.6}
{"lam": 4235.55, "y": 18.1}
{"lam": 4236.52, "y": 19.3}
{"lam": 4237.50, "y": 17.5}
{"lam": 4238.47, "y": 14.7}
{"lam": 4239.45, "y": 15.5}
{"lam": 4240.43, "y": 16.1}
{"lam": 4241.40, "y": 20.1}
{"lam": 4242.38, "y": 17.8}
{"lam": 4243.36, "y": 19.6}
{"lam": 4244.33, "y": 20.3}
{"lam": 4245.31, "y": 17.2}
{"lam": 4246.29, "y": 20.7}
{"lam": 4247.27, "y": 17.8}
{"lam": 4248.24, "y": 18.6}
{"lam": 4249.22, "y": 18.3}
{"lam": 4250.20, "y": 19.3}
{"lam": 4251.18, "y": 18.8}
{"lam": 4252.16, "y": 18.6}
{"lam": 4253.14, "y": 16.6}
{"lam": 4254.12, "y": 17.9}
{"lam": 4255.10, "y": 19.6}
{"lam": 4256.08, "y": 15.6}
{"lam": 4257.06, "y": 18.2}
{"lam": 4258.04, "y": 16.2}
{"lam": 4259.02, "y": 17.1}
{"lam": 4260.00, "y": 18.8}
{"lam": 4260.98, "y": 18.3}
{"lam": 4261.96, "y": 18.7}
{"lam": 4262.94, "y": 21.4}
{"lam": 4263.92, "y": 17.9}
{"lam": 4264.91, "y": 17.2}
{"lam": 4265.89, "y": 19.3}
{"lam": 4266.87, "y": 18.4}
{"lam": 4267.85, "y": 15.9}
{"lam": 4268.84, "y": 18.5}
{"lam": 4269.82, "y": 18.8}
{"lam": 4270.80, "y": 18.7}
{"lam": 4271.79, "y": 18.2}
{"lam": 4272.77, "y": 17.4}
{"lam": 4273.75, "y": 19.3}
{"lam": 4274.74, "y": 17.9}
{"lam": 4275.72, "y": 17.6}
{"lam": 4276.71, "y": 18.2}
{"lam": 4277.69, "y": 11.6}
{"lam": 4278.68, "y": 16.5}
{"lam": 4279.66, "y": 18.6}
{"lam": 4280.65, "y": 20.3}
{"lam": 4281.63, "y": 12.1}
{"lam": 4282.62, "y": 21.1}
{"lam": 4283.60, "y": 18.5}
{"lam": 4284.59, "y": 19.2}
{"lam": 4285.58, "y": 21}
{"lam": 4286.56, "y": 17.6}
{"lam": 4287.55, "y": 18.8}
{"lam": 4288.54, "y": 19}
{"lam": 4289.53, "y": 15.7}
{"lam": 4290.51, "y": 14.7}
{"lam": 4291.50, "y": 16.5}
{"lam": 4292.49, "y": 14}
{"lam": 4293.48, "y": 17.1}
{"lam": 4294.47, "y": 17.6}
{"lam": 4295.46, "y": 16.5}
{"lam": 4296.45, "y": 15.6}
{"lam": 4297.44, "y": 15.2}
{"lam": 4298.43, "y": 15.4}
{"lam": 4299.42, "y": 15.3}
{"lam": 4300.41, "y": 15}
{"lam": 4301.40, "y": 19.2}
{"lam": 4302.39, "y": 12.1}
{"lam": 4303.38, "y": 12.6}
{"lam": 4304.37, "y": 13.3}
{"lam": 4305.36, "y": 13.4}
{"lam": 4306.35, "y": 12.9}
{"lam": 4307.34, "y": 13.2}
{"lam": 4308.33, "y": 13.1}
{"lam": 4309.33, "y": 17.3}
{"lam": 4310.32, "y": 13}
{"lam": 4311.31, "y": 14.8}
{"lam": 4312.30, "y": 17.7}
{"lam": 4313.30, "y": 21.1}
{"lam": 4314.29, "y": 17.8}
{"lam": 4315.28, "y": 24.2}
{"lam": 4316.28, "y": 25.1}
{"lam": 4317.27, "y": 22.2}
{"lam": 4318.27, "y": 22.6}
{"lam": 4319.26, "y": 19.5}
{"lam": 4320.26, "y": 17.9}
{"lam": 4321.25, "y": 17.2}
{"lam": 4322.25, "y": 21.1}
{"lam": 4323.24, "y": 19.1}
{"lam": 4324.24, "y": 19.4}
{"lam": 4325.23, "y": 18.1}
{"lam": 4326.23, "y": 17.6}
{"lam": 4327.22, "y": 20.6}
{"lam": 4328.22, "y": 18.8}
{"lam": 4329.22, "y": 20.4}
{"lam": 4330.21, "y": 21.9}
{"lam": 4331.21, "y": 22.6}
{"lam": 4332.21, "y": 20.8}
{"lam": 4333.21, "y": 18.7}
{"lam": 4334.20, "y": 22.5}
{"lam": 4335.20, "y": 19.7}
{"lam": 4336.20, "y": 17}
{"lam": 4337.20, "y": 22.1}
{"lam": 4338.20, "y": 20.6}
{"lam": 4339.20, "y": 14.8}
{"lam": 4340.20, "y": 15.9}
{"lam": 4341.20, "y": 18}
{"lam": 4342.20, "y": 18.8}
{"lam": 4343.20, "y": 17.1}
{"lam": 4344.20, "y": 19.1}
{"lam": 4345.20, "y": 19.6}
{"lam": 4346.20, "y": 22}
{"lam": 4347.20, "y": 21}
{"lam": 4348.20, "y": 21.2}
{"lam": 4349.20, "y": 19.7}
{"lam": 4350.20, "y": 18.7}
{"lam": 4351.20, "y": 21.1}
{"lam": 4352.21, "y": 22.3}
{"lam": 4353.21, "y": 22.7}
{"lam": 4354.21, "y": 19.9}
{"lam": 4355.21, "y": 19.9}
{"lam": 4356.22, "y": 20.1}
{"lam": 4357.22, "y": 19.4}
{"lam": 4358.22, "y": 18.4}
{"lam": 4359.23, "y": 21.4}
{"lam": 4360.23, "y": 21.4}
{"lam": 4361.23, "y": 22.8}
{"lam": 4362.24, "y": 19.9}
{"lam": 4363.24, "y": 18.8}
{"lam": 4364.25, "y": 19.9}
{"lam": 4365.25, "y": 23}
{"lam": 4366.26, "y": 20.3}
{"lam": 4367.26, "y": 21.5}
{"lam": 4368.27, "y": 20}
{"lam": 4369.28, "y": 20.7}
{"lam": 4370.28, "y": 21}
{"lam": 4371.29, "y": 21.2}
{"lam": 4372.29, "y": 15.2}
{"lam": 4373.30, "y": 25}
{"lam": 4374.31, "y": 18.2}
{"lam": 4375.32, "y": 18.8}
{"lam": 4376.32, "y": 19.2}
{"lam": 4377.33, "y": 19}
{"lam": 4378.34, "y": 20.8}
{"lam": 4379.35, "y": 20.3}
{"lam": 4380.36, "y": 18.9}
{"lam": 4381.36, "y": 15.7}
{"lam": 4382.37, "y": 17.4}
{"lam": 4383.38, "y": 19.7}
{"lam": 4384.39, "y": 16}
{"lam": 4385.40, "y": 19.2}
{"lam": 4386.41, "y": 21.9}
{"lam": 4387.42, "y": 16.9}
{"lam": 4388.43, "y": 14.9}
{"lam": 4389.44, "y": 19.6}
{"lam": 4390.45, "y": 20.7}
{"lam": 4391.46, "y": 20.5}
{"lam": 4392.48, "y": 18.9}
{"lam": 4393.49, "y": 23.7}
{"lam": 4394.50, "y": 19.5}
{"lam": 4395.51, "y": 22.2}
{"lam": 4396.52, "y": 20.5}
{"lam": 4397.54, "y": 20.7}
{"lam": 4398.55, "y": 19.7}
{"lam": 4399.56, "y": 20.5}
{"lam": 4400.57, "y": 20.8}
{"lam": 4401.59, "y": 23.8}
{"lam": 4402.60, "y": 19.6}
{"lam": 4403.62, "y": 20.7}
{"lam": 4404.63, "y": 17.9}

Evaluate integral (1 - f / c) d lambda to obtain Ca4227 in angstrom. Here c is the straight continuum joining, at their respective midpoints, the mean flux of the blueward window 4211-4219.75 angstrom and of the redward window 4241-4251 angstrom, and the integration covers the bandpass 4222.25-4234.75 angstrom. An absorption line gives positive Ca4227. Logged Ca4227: 1.4 angstrom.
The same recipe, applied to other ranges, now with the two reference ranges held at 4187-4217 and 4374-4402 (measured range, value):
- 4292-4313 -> 4.10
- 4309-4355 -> -1.62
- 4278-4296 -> 1.05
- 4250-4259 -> 0.19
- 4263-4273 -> 0.06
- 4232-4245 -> 0.37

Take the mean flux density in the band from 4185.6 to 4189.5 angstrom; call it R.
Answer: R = 17.6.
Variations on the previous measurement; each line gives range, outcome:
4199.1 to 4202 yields 15.9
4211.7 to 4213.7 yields 17.6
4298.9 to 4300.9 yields 15.2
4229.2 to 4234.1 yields 16.7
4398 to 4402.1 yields 21.2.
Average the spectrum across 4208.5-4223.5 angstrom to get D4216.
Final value 18.7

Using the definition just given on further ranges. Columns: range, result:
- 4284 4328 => 17.3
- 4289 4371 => 18.7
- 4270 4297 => 17.4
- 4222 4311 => 17.1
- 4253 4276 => 18.1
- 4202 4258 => 17.9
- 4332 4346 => 18.9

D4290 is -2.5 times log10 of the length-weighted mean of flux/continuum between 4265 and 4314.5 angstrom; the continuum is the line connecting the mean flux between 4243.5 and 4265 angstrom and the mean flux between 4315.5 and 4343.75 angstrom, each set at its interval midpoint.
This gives 0.142 mag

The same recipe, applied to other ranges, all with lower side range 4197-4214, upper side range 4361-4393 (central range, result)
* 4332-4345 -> 0.01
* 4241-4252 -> -0.06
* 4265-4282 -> 0.04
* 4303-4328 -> 0.05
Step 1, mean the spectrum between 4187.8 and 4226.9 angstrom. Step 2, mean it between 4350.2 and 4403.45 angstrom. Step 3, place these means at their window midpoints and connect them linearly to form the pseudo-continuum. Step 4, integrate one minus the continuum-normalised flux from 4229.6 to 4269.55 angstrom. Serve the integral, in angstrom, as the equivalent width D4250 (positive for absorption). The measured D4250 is 0.9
